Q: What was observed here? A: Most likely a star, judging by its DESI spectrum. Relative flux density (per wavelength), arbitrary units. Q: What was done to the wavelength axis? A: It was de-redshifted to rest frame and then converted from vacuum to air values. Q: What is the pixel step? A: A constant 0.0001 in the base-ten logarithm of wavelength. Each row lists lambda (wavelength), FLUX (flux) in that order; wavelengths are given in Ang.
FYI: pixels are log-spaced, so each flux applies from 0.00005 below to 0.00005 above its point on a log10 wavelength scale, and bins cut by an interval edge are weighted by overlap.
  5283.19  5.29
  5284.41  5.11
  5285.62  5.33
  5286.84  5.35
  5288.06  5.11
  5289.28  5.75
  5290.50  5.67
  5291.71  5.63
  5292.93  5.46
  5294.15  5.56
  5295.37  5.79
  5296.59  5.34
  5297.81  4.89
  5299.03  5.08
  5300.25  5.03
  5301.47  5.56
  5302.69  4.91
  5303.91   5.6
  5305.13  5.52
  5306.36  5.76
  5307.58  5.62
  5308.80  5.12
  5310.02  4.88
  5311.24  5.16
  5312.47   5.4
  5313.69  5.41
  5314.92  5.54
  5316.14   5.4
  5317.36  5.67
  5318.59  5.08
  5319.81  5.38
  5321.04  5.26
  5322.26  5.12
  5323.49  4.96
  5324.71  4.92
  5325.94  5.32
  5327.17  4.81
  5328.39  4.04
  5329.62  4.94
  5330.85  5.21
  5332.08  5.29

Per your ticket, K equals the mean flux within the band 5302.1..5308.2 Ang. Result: 5.48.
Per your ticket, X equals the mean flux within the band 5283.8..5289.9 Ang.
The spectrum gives 5.33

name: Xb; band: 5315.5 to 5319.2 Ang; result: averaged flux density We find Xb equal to 5.39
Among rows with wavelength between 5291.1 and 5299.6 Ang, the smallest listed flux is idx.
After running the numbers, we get 4.89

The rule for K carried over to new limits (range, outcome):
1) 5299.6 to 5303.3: 5.17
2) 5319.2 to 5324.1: 5.18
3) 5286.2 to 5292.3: 5.5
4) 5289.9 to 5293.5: 5.6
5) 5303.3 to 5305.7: 5.57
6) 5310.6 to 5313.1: 5.27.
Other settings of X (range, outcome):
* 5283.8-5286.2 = 5.23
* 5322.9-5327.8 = 5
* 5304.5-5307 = 5.63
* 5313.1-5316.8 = 5.46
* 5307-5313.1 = 5.24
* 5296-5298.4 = 5.11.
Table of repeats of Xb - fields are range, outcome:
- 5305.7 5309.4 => 5.5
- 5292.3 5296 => 5.6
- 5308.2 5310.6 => 5.01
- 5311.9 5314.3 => 5.41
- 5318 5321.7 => 5.25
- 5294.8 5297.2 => 5.56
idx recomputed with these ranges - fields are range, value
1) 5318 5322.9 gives 5.08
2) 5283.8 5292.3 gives 5.11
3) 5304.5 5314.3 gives 4.88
